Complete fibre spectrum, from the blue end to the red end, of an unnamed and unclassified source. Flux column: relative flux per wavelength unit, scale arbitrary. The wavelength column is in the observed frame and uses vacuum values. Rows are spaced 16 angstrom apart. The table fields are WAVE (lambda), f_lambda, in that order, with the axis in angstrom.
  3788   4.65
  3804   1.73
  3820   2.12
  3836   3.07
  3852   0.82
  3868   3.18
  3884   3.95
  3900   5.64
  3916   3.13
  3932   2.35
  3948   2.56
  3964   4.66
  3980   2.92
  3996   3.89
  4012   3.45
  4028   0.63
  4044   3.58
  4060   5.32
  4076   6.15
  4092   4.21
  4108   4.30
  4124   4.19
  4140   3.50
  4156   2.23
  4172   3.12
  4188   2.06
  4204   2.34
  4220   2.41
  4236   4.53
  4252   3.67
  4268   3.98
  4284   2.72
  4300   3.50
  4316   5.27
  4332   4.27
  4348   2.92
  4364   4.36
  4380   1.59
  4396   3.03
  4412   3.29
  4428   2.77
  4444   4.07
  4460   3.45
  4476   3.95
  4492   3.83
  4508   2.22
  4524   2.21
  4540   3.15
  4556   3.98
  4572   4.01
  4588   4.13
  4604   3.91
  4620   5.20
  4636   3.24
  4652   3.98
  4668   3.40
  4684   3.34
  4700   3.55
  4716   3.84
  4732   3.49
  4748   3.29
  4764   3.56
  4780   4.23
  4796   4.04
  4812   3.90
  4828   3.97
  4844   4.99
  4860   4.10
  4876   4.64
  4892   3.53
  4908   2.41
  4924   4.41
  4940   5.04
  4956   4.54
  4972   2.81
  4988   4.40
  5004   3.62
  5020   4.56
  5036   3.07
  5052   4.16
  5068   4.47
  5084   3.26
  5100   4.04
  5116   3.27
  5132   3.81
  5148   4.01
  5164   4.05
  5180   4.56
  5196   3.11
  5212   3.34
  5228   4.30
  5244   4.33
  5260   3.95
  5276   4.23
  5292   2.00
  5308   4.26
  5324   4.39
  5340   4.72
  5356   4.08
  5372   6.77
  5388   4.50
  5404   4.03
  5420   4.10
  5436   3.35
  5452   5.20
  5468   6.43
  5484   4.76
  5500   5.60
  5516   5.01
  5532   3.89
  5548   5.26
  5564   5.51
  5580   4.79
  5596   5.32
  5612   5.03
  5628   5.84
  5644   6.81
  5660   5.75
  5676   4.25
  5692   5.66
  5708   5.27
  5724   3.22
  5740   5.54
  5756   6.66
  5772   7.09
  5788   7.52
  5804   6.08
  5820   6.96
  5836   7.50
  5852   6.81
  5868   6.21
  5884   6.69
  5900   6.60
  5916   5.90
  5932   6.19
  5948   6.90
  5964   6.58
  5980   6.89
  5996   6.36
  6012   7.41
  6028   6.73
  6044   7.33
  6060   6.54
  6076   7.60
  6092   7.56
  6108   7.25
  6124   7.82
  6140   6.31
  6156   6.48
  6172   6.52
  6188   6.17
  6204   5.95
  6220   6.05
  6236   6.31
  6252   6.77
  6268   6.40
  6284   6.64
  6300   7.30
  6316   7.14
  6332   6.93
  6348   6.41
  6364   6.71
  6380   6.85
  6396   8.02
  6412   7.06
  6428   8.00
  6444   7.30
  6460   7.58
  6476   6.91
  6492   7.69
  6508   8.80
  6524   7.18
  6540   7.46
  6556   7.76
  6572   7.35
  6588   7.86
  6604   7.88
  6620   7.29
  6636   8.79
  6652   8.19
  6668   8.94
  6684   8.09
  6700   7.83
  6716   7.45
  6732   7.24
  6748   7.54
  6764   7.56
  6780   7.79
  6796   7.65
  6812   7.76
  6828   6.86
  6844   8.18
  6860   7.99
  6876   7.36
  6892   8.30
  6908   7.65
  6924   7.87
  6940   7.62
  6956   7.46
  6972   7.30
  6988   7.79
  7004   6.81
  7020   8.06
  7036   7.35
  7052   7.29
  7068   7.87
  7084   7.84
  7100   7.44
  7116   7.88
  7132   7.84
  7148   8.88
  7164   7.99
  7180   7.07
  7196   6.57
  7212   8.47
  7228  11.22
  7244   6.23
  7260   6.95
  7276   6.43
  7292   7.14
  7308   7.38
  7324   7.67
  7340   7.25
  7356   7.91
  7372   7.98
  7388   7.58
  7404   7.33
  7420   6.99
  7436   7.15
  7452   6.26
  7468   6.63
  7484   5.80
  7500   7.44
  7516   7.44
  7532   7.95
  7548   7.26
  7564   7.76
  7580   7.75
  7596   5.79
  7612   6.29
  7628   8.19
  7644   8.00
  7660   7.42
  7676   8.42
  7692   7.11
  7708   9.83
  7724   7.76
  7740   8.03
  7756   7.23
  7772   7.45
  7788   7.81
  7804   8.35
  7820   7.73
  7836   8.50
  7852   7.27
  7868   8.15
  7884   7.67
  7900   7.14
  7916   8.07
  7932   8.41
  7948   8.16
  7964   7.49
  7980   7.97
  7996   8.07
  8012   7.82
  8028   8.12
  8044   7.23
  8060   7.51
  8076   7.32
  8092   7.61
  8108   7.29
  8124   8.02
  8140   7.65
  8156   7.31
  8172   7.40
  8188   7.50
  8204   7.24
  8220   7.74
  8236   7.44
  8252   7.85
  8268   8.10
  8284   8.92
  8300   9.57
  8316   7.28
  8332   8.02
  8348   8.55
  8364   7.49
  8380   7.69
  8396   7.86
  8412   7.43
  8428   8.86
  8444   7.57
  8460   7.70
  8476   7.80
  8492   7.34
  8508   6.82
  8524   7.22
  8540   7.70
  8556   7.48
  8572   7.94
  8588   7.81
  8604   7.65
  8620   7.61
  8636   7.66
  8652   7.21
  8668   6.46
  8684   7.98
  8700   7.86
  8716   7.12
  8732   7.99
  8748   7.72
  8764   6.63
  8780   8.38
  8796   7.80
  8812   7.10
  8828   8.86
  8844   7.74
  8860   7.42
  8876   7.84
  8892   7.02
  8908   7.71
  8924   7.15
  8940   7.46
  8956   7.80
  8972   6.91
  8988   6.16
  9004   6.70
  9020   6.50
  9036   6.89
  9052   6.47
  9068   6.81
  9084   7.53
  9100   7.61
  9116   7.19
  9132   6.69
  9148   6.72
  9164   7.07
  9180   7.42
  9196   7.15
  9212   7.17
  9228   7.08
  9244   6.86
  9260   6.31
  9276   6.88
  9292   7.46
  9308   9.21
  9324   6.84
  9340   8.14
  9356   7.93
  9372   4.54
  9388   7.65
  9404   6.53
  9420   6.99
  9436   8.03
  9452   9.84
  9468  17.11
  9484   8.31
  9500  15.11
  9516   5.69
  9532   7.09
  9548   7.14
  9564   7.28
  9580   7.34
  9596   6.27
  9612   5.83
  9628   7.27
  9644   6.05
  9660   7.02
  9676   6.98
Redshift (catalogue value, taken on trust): 0.442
